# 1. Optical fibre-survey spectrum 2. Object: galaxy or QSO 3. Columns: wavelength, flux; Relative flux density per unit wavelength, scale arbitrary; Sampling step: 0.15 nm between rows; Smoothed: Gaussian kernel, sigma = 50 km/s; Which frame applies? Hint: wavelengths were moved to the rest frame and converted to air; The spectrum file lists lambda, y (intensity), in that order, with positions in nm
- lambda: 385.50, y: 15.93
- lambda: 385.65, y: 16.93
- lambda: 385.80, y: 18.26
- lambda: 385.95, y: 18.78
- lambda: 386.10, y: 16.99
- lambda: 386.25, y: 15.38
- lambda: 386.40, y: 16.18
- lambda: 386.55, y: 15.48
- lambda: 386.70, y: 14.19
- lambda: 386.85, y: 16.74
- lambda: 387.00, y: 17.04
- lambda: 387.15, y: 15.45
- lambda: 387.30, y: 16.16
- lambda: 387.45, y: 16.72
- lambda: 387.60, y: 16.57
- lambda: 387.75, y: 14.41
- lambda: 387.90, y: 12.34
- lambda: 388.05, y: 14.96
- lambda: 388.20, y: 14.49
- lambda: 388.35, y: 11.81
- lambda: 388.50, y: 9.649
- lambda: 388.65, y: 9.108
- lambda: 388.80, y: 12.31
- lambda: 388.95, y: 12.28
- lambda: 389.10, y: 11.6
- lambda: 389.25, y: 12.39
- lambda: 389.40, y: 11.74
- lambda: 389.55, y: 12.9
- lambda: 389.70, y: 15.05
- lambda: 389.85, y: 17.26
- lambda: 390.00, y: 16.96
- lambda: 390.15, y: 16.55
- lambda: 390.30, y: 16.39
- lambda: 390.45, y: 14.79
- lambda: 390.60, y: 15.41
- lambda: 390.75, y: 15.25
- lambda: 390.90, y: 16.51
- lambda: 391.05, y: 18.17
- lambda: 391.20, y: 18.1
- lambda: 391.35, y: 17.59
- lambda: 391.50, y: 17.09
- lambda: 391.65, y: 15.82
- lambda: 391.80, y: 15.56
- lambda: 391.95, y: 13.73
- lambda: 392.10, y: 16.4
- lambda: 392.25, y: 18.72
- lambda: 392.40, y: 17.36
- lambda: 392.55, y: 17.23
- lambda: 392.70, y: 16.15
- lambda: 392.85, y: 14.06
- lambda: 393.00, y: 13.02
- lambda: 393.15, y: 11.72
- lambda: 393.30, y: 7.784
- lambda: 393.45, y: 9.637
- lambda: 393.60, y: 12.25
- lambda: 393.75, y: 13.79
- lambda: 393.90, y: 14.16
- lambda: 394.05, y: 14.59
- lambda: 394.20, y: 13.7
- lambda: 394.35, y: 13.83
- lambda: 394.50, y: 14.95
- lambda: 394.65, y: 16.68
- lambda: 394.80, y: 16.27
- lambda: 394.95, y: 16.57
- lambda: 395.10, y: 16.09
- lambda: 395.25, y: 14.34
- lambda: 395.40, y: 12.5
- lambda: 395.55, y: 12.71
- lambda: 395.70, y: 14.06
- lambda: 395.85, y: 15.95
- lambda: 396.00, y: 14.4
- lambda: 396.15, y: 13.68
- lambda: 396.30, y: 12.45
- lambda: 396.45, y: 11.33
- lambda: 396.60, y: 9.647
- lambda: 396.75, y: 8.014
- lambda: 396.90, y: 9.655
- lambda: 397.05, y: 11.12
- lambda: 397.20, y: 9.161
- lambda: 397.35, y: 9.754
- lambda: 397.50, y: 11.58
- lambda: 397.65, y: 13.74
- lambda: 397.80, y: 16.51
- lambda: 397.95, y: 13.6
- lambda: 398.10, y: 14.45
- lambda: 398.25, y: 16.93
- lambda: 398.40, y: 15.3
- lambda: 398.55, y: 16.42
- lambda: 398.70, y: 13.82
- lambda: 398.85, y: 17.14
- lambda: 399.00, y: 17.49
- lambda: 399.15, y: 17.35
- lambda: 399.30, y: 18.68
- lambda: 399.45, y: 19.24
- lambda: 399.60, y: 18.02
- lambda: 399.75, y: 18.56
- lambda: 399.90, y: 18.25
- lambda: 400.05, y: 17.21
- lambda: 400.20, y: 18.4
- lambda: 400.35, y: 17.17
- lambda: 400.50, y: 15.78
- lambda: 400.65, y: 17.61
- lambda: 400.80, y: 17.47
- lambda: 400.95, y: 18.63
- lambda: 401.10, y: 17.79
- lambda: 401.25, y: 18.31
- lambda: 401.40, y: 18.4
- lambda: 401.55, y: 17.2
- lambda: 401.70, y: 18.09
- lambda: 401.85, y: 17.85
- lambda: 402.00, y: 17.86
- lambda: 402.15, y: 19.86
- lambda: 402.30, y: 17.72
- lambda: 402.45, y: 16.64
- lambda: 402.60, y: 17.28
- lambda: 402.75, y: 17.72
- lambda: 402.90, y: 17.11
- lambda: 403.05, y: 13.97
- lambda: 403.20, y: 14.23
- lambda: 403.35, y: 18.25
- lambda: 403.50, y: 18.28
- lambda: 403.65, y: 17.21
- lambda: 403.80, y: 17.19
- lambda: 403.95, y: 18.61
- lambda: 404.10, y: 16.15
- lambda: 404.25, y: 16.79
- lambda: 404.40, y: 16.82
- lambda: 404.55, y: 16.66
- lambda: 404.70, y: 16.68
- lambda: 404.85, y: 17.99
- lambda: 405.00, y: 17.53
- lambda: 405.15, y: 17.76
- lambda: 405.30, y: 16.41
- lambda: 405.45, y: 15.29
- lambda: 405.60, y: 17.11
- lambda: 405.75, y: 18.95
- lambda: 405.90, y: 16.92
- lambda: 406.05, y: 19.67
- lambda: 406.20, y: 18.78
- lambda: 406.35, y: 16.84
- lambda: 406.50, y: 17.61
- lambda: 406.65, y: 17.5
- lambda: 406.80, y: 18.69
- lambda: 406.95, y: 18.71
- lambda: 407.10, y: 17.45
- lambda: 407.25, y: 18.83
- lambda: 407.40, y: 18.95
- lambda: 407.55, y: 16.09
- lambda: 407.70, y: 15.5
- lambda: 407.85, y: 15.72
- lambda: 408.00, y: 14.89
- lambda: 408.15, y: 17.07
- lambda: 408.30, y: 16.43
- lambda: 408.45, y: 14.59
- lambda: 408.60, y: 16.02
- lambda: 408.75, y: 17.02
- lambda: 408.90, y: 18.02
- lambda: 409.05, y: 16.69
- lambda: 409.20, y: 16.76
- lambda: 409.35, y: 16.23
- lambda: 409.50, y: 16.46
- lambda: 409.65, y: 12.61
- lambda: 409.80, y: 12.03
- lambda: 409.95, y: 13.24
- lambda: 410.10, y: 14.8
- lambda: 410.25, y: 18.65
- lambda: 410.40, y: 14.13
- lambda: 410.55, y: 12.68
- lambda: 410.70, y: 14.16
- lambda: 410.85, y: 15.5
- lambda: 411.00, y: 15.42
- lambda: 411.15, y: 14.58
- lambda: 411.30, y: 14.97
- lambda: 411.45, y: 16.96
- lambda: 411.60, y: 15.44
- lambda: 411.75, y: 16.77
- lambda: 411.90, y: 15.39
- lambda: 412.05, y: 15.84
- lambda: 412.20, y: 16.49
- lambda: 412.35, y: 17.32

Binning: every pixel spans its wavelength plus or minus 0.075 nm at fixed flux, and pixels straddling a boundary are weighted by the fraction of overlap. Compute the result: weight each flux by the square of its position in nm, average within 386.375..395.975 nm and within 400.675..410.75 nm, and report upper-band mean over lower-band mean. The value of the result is 1.24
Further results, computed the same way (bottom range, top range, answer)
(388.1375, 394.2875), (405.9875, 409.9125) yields 1.26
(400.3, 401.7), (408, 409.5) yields 0.97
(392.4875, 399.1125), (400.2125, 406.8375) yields 1.33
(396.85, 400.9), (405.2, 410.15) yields 1.11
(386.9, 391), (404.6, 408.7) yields 1.31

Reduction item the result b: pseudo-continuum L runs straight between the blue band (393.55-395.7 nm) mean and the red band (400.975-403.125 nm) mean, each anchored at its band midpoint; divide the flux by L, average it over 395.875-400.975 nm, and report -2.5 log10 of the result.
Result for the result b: 0.08 mag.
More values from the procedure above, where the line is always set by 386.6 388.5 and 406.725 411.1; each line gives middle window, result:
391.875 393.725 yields 0.084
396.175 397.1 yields 0.408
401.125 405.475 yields -0.105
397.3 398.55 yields 0.087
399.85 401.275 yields -0.137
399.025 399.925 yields -0.182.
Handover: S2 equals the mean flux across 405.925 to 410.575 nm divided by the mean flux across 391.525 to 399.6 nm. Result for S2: 1.16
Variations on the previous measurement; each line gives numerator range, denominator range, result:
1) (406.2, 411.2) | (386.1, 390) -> 1.13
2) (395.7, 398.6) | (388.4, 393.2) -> 0.86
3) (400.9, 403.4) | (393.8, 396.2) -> 1.19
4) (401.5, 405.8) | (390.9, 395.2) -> 1.14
